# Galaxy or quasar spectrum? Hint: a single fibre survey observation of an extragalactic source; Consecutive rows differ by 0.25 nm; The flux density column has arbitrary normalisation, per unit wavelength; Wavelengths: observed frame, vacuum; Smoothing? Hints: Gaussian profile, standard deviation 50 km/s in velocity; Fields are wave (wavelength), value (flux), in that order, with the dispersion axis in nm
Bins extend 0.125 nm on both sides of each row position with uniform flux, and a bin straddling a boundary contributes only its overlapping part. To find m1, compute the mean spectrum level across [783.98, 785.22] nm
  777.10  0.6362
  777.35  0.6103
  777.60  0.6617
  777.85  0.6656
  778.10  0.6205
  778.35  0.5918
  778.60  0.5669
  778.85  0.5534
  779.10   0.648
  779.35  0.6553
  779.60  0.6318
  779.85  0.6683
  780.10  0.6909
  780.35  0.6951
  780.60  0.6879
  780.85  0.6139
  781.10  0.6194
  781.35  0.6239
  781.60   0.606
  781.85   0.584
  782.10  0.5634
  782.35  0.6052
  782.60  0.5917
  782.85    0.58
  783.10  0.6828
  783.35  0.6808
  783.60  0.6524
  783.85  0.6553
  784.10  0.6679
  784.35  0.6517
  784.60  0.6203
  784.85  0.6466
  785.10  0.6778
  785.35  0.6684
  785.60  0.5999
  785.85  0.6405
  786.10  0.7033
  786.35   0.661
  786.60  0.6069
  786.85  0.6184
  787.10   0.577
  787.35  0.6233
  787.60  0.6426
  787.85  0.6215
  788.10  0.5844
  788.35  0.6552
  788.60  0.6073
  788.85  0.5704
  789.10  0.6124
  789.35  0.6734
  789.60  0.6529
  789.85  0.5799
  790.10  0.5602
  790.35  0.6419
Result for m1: 0.653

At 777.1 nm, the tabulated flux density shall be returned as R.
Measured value 0.6362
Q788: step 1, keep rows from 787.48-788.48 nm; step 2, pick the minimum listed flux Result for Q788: 0.5844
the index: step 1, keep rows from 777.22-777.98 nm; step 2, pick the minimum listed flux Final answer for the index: 0.6103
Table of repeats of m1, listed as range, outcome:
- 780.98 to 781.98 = 0.608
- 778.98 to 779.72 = 0.645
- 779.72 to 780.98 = 0.671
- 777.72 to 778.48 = 0.626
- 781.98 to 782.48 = 0.585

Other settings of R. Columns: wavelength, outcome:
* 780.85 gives 0.6139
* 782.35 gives 0.6052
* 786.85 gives 0.6184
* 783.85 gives 0.6553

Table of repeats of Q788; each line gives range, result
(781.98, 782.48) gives 0.5634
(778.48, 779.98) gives 0.5534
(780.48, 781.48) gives 0.6139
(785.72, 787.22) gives 0.577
